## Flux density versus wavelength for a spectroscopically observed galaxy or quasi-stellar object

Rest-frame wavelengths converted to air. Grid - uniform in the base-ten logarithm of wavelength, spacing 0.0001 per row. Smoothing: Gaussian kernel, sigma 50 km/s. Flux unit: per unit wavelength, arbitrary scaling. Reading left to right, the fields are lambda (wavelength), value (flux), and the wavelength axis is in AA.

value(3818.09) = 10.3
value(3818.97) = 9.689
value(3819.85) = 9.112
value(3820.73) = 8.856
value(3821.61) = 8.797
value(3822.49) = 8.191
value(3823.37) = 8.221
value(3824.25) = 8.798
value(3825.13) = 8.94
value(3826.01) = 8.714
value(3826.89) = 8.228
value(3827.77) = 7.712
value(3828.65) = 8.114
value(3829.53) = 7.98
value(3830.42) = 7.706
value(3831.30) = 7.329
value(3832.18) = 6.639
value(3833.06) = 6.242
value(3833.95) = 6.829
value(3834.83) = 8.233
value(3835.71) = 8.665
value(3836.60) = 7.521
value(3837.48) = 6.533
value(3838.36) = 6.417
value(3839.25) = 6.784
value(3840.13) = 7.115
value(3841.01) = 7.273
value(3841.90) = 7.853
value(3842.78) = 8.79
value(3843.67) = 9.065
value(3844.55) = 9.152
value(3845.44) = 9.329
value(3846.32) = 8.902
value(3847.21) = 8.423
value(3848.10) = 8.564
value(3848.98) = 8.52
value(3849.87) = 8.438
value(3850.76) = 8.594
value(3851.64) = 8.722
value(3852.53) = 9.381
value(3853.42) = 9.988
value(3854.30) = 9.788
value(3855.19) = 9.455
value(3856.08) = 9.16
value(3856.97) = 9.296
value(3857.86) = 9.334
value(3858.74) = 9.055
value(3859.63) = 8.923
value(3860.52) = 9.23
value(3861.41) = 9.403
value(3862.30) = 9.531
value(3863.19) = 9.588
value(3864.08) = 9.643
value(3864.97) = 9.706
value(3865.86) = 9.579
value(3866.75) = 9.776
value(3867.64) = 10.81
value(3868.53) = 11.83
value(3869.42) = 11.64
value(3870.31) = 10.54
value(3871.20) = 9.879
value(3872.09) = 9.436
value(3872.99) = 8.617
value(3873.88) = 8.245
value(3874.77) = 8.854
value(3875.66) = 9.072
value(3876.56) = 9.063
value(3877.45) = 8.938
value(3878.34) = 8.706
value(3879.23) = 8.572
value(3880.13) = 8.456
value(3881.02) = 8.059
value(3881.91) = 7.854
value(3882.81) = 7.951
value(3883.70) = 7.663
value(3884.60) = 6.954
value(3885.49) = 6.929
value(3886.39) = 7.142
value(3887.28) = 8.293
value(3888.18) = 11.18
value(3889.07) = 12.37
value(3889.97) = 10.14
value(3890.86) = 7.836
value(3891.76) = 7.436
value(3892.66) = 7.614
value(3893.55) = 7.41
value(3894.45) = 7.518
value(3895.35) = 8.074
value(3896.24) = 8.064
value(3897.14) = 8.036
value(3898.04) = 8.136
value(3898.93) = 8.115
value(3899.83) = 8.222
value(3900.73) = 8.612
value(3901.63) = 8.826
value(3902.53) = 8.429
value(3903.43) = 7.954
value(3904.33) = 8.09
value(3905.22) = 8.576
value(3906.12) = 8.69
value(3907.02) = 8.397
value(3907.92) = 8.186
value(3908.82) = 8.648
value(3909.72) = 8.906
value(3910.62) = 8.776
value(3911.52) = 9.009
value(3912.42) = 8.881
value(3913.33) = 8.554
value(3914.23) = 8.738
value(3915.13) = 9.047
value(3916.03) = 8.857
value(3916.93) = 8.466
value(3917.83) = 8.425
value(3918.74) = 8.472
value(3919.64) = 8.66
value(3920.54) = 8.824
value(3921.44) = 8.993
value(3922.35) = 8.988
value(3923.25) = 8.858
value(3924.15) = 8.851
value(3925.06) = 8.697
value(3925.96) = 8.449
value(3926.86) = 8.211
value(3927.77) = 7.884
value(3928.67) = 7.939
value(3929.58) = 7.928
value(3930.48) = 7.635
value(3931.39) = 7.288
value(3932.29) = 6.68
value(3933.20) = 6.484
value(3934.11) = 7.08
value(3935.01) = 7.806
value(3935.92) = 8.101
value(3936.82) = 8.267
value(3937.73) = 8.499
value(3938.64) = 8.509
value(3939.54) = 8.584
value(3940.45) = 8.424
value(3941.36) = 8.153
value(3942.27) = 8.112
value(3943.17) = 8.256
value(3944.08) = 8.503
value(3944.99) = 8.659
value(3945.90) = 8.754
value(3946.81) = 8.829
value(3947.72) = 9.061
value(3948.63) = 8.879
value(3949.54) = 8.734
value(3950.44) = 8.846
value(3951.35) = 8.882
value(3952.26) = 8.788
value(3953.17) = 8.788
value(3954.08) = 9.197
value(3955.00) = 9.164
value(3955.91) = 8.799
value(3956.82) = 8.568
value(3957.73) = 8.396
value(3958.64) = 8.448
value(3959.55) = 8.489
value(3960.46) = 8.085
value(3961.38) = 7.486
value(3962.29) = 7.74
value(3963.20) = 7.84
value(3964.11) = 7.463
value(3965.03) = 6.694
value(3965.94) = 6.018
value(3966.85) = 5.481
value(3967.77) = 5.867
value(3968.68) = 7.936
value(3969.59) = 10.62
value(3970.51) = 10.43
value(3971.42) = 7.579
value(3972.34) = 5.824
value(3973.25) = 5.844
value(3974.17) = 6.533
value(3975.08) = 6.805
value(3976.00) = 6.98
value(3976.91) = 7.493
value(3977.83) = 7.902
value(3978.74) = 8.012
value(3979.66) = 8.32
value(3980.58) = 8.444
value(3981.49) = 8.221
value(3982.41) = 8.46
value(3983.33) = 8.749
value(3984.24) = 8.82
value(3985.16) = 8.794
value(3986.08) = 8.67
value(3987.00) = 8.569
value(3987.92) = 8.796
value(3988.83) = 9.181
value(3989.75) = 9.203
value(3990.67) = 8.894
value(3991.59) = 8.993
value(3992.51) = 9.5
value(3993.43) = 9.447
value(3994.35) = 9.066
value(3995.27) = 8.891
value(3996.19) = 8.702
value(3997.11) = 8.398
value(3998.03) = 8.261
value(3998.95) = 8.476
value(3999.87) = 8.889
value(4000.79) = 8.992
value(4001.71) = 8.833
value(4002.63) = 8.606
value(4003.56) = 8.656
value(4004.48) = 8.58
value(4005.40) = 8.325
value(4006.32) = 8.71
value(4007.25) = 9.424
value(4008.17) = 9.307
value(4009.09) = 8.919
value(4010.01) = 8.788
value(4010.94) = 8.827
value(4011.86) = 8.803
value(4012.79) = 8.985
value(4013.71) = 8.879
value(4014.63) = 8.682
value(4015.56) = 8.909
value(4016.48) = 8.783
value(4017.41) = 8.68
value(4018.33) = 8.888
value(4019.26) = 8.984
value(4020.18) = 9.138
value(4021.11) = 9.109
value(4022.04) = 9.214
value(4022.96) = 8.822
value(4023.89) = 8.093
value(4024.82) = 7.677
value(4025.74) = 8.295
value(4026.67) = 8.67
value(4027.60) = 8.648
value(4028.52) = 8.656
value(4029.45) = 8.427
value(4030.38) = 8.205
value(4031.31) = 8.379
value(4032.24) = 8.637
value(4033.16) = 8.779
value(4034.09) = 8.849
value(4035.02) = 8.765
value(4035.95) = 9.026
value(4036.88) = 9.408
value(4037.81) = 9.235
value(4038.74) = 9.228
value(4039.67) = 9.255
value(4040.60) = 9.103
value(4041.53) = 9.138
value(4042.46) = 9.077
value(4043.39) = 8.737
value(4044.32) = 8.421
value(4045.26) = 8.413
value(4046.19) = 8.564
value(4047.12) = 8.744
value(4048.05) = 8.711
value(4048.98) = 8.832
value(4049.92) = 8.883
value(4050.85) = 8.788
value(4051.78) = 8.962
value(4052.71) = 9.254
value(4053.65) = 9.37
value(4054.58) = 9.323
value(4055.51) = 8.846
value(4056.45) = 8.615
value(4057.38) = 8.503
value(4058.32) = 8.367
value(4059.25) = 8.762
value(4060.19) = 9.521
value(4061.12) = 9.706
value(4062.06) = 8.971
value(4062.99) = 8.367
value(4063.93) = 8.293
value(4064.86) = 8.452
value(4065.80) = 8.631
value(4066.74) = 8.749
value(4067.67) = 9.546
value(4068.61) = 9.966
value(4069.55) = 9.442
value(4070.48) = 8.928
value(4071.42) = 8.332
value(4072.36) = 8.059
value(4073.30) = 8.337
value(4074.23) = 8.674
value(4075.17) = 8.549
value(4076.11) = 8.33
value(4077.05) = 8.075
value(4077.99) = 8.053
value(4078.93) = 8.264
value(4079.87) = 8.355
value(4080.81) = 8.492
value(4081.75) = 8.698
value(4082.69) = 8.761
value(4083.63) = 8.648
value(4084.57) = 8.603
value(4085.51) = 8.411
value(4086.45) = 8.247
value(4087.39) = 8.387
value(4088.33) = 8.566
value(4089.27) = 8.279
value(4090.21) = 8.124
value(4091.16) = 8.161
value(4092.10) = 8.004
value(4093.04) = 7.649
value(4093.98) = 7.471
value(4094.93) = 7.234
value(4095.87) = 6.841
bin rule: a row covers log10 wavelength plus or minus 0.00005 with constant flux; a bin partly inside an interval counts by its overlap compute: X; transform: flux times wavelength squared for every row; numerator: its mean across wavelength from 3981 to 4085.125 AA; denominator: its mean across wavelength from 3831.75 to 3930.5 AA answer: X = 1.1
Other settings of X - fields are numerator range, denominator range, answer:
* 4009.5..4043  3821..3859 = 1.17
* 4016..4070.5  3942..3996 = 1.11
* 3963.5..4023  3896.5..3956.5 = 1.03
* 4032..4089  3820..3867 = 1.15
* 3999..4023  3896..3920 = 1.10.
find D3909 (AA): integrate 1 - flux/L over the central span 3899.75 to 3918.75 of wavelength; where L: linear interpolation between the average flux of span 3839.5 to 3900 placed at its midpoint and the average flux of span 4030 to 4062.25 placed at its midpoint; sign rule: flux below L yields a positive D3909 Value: 0.61 AA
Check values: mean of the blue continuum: 8.87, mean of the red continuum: 8.9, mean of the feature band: 8.59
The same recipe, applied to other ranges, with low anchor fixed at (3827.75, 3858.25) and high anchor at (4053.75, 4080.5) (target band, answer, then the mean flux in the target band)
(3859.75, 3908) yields -2.9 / 8.82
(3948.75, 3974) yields 1.5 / 7.99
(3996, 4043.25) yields -0.9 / 8.79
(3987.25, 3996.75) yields -0.5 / 9.05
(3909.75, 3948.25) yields 0.2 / 8.37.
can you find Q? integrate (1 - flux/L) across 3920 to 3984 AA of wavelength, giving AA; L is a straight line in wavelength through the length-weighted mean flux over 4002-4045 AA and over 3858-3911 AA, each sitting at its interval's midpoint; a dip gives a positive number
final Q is 5.2 AA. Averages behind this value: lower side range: 8.82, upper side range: 8.8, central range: 8.09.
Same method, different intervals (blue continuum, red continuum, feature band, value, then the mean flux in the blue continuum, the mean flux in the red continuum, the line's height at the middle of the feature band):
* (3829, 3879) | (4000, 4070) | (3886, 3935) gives 2.3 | 8.79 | 8.84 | 8.8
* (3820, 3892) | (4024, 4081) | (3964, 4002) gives 2.4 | 8.69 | 8.74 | 8.73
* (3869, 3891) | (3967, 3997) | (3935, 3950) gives 0.0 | 8.91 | 8.27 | 8.52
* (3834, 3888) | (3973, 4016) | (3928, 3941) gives 1.3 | 8.79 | 8.56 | 8.66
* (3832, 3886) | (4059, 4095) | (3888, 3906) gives 0.4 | 8.72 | 8.53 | 8.69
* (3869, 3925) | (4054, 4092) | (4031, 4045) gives -0.5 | 8.62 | 8.63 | 8.63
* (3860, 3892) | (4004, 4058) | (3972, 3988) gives 1.9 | 9.15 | 8.81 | 8.92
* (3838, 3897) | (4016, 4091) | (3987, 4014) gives -0.3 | 8.85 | 8.72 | 8.76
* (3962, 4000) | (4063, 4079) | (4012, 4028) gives -0.8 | 8.11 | 8.63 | 8.34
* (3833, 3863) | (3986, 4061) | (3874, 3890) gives -0.1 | 8.52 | 8.83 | 8.58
